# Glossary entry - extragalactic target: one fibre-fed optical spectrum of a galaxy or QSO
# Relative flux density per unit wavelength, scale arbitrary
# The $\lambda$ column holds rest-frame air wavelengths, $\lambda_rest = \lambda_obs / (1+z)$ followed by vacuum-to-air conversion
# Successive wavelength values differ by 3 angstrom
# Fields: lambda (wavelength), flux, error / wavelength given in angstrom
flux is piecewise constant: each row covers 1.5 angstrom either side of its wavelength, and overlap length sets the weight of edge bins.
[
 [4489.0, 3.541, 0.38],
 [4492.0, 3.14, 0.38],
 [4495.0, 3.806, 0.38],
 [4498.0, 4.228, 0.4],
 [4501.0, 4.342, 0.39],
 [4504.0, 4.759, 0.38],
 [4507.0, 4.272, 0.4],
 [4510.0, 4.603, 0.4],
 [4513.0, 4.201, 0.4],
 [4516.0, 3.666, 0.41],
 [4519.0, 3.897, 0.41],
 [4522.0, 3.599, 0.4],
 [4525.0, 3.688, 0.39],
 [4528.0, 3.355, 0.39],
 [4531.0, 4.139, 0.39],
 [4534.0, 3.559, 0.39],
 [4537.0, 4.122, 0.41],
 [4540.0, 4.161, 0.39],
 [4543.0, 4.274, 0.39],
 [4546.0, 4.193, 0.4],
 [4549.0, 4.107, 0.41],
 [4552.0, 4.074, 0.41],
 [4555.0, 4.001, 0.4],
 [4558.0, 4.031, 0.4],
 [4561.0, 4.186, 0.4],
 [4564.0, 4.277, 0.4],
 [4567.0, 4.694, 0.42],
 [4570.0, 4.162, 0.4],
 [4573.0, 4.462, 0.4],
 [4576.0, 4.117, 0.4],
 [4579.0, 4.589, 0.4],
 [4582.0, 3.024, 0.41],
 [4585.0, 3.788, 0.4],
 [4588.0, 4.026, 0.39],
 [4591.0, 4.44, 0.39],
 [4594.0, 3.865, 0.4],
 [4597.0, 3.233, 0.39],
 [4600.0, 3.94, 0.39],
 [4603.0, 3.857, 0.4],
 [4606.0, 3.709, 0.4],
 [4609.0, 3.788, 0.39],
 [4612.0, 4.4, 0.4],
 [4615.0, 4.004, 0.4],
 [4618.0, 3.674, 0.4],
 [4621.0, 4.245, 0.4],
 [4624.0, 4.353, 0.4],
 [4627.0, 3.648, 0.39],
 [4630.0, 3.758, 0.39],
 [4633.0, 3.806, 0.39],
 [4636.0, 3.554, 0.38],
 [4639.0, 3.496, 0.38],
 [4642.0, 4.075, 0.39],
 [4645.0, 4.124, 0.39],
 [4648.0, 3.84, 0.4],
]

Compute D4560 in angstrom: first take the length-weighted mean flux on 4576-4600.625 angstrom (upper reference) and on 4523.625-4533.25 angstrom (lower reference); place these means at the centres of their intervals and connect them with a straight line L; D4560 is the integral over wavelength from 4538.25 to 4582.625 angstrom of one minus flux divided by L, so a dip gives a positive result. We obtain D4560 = -4.4 angstrom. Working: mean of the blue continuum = 3.71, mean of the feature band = 4.18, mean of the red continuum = 3.88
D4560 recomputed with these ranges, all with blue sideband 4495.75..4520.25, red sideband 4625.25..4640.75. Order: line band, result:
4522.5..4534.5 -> 1.3 angstrom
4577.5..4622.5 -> -1.0 angstrom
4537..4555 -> -0.4 angstrom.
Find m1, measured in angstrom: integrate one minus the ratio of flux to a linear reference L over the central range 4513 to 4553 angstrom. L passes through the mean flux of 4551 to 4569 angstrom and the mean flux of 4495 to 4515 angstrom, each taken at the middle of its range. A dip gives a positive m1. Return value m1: 3.3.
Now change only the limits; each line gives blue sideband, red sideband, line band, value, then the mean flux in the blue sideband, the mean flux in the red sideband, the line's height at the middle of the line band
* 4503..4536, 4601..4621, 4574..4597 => 0.0 angstrom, 3.97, 3.93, 3.94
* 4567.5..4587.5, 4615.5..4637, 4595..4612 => 0.8 angstrom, 4.06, 3.88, 3.96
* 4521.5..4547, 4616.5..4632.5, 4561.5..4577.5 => -1.7 angstrom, 3.9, 3.93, 3.91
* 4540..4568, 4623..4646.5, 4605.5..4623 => -0.3 angstrom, 4.19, 3.84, 3.93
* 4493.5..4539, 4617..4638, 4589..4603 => 0.1 angstrom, 4.02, 3.86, 3.9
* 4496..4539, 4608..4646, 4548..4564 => -0.4 angstrom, 4.03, 3.92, 3.99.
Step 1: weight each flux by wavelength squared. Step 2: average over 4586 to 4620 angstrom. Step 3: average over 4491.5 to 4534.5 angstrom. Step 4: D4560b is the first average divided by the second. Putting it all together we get 1.02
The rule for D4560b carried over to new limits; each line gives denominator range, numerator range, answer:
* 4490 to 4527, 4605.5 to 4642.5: 1.02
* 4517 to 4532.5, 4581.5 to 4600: 1.04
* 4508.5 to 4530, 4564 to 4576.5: 1.16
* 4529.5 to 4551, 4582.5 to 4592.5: 1.00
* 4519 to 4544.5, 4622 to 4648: 1.04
